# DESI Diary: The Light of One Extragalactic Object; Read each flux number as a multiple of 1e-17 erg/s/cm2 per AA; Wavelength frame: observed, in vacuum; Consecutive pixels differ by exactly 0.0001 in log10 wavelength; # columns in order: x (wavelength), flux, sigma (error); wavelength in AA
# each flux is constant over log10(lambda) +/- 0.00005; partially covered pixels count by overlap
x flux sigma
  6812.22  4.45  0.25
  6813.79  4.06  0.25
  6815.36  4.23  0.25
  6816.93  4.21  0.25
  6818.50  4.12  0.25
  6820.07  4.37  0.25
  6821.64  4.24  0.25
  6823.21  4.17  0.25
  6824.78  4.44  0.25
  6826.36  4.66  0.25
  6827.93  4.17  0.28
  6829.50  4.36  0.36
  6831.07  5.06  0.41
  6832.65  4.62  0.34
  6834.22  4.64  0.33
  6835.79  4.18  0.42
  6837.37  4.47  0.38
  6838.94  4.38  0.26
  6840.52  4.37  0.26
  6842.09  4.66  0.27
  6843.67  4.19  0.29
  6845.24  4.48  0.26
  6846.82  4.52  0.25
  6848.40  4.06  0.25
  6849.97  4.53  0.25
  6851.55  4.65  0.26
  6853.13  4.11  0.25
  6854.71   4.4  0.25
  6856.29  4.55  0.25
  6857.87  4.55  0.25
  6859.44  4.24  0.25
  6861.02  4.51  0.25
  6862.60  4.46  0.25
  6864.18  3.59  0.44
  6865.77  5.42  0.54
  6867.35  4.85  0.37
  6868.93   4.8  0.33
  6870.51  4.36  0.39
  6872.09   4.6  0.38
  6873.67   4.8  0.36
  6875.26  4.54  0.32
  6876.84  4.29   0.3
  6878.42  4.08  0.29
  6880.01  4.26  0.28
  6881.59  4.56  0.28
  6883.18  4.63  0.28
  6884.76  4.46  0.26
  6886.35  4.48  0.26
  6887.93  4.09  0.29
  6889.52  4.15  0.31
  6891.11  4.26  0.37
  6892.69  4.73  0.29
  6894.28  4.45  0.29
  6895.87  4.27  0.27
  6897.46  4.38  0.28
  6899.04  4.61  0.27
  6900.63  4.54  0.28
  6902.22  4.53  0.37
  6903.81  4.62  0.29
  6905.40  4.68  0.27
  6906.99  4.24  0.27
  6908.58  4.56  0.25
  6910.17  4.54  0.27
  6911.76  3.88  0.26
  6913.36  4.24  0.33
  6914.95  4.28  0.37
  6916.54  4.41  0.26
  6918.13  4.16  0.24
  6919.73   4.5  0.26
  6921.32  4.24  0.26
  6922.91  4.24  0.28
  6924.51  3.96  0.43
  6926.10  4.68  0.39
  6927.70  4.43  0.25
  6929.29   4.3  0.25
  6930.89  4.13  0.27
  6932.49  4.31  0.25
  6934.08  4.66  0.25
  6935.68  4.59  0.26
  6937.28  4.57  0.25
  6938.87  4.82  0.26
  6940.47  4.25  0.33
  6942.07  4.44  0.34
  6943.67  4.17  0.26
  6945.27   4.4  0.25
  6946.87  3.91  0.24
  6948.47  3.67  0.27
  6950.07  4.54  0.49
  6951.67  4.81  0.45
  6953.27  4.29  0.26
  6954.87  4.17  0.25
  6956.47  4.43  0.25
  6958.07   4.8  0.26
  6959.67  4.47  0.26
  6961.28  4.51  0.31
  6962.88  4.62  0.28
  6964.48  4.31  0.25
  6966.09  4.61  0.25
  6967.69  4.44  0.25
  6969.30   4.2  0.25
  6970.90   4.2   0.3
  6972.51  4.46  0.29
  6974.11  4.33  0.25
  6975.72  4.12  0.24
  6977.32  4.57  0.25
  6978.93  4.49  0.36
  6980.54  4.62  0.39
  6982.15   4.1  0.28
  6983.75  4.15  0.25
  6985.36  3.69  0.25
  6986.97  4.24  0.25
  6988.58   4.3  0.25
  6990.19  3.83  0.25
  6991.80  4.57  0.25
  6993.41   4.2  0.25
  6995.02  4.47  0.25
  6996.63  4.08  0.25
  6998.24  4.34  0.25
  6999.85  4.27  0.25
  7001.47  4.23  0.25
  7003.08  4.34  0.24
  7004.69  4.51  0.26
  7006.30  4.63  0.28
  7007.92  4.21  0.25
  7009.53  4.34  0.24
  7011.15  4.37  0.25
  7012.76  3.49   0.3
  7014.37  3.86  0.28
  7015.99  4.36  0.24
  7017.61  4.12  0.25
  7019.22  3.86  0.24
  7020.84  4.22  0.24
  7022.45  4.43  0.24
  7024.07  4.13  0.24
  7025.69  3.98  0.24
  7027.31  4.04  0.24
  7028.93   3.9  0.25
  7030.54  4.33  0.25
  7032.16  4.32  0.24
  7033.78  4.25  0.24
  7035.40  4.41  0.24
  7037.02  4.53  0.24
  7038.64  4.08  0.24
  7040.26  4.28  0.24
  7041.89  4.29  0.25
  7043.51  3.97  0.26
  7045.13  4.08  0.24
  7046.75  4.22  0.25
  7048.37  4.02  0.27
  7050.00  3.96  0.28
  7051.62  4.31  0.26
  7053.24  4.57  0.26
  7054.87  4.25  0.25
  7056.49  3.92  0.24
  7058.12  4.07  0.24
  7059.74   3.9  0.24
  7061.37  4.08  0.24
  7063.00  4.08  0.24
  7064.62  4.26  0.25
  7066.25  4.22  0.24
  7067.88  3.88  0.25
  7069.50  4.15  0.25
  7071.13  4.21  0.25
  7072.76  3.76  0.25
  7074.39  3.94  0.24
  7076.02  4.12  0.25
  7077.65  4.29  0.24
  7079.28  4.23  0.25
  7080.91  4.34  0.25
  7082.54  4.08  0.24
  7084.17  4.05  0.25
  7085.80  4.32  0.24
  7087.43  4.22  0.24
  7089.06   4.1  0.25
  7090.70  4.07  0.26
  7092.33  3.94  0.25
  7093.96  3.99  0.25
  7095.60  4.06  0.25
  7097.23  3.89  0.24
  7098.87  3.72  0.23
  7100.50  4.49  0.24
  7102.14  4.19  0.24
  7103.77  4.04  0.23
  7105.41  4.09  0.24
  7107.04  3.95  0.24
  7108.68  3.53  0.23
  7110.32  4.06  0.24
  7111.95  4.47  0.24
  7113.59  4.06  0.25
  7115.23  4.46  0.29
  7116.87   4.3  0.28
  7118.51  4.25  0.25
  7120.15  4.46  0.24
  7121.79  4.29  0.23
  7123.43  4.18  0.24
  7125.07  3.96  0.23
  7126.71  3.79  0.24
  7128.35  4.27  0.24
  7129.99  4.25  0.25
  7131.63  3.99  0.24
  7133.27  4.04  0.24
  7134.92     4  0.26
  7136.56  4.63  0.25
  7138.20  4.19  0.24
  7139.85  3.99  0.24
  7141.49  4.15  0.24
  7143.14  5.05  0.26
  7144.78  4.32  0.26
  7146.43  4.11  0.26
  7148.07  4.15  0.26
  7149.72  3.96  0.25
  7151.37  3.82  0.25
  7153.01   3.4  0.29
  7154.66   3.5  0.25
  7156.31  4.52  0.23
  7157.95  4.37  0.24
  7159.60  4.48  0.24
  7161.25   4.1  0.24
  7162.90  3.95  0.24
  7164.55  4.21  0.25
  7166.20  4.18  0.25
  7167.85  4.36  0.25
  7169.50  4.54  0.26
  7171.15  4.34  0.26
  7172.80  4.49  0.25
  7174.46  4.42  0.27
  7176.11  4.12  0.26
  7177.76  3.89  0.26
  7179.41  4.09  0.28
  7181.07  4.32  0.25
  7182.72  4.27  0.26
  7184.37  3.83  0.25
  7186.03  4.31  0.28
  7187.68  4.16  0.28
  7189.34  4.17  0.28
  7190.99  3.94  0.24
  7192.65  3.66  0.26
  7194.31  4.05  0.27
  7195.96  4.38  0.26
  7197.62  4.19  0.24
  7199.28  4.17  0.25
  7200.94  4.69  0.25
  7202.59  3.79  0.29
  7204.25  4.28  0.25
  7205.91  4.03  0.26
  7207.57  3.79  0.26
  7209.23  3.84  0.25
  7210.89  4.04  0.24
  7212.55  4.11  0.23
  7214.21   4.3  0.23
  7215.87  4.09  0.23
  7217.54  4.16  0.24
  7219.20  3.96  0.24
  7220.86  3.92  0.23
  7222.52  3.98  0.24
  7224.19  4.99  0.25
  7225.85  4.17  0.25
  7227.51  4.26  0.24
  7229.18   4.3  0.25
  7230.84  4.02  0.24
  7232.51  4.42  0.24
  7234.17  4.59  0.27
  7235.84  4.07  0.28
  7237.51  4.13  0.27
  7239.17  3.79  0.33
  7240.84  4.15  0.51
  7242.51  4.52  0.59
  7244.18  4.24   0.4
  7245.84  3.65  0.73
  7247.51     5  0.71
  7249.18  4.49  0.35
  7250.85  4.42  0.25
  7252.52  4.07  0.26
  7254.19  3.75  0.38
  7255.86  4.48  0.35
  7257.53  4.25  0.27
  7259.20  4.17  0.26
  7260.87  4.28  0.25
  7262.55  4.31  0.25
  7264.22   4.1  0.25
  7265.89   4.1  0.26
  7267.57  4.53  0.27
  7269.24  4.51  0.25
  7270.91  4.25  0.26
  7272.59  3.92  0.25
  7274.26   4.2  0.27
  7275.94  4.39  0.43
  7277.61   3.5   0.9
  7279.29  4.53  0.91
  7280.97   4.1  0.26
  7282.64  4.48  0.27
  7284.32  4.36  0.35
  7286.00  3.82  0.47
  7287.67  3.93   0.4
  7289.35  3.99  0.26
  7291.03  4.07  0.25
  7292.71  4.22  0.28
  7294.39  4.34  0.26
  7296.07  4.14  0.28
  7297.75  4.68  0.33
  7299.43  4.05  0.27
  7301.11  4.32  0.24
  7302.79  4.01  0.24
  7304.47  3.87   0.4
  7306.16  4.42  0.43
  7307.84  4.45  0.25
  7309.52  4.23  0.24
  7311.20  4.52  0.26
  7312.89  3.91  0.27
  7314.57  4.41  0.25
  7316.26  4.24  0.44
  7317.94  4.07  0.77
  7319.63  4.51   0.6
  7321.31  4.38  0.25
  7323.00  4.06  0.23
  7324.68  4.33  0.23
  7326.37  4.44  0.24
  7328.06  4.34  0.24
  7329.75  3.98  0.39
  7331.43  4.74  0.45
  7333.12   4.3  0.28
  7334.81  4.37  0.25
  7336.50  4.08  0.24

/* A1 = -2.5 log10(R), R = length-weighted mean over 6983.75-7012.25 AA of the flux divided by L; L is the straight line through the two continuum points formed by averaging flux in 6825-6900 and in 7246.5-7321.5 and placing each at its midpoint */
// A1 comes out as 0.03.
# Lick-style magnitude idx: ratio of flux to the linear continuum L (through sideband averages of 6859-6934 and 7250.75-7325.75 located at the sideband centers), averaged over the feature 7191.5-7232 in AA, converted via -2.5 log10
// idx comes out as 0.031 mag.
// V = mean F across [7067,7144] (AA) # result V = 4.14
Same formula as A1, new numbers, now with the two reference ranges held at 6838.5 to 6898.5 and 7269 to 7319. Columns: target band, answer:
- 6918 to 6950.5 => 0.02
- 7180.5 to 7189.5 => 0.02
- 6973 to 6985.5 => 0.02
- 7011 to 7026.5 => 0.07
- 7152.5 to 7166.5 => 0.05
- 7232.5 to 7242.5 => 0.01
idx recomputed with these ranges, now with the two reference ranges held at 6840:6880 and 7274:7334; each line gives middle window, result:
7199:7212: 0.054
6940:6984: 0.011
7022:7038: 0.037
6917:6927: 0.032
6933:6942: -0.034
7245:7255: 0.007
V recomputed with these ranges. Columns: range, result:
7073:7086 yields 4.15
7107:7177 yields 4.18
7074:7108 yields 4.1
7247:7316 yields 4.23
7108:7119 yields 4.17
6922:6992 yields 4.35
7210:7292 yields 4.2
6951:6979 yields 4.43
